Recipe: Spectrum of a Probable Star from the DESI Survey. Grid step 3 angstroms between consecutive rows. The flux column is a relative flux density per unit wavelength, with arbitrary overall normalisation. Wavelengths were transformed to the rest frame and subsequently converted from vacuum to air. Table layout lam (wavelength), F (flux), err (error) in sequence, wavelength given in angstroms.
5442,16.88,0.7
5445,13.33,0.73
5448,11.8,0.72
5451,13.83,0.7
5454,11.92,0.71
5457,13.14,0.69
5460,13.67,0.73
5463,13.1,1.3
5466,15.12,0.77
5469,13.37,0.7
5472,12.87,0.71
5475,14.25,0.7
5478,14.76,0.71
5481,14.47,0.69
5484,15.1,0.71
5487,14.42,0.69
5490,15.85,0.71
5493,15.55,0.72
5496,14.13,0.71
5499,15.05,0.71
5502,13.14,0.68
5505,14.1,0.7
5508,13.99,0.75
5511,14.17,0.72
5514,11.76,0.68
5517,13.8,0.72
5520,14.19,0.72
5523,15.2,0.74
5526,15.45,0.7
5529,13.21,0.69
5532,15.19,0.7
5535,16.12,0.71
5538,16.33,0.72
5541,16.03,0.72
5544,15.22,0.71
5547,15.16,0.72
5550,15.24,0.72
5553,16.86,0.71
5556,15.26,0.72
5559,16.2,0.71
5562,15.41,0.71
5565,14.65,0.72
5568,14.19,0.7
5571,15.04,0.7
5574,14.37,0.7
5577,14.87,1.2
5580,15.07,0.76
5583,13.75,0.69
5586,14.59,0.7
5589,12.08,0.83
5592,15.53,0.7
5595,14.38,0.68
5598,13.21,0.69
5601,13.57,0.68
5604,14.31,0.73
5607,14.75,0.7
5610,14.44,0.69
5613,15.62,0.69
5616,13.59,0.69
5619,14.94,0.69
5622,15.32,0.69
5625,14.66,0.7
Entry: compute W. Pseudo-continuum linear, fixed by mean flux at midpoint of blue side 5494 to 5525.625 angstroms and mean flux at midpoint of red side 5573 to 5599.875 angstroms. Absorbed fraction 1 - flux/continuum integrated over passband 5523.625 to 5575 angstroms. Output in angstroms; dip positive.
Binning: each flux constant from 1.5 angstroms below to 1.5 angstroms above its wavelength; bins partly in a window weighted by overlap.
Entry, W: -4.3 angstroms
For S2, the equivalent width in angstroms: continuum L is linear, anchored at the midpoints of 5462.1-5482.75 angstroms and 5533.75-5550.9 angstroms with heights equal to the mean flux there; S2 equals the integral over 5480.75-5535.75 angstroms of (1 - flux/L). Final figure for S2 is 1.6 angstroms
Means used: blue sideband 14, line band 14.4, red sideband 15.7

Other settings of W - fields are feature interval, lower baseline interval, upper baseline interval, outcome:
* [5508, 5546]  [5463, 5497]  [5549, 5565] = 1.33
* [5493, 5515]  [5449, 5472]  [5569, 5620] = -0.39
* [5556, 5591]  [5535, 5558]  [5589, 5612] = 0.88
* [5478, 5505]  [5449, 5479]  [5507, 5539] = -1.36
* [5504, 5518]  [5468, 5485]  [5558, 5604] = 0.68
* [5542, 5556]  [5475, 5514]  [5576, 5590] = -1.33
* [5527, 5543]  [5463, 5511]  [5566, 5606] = -1.20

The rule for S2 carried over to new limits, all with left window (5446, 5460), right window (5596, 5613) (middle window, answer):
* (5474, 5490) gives -2.0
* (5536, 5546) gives -1.6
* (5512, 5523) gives -0.1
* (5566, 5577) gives -0.5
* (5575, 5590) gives -0.2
